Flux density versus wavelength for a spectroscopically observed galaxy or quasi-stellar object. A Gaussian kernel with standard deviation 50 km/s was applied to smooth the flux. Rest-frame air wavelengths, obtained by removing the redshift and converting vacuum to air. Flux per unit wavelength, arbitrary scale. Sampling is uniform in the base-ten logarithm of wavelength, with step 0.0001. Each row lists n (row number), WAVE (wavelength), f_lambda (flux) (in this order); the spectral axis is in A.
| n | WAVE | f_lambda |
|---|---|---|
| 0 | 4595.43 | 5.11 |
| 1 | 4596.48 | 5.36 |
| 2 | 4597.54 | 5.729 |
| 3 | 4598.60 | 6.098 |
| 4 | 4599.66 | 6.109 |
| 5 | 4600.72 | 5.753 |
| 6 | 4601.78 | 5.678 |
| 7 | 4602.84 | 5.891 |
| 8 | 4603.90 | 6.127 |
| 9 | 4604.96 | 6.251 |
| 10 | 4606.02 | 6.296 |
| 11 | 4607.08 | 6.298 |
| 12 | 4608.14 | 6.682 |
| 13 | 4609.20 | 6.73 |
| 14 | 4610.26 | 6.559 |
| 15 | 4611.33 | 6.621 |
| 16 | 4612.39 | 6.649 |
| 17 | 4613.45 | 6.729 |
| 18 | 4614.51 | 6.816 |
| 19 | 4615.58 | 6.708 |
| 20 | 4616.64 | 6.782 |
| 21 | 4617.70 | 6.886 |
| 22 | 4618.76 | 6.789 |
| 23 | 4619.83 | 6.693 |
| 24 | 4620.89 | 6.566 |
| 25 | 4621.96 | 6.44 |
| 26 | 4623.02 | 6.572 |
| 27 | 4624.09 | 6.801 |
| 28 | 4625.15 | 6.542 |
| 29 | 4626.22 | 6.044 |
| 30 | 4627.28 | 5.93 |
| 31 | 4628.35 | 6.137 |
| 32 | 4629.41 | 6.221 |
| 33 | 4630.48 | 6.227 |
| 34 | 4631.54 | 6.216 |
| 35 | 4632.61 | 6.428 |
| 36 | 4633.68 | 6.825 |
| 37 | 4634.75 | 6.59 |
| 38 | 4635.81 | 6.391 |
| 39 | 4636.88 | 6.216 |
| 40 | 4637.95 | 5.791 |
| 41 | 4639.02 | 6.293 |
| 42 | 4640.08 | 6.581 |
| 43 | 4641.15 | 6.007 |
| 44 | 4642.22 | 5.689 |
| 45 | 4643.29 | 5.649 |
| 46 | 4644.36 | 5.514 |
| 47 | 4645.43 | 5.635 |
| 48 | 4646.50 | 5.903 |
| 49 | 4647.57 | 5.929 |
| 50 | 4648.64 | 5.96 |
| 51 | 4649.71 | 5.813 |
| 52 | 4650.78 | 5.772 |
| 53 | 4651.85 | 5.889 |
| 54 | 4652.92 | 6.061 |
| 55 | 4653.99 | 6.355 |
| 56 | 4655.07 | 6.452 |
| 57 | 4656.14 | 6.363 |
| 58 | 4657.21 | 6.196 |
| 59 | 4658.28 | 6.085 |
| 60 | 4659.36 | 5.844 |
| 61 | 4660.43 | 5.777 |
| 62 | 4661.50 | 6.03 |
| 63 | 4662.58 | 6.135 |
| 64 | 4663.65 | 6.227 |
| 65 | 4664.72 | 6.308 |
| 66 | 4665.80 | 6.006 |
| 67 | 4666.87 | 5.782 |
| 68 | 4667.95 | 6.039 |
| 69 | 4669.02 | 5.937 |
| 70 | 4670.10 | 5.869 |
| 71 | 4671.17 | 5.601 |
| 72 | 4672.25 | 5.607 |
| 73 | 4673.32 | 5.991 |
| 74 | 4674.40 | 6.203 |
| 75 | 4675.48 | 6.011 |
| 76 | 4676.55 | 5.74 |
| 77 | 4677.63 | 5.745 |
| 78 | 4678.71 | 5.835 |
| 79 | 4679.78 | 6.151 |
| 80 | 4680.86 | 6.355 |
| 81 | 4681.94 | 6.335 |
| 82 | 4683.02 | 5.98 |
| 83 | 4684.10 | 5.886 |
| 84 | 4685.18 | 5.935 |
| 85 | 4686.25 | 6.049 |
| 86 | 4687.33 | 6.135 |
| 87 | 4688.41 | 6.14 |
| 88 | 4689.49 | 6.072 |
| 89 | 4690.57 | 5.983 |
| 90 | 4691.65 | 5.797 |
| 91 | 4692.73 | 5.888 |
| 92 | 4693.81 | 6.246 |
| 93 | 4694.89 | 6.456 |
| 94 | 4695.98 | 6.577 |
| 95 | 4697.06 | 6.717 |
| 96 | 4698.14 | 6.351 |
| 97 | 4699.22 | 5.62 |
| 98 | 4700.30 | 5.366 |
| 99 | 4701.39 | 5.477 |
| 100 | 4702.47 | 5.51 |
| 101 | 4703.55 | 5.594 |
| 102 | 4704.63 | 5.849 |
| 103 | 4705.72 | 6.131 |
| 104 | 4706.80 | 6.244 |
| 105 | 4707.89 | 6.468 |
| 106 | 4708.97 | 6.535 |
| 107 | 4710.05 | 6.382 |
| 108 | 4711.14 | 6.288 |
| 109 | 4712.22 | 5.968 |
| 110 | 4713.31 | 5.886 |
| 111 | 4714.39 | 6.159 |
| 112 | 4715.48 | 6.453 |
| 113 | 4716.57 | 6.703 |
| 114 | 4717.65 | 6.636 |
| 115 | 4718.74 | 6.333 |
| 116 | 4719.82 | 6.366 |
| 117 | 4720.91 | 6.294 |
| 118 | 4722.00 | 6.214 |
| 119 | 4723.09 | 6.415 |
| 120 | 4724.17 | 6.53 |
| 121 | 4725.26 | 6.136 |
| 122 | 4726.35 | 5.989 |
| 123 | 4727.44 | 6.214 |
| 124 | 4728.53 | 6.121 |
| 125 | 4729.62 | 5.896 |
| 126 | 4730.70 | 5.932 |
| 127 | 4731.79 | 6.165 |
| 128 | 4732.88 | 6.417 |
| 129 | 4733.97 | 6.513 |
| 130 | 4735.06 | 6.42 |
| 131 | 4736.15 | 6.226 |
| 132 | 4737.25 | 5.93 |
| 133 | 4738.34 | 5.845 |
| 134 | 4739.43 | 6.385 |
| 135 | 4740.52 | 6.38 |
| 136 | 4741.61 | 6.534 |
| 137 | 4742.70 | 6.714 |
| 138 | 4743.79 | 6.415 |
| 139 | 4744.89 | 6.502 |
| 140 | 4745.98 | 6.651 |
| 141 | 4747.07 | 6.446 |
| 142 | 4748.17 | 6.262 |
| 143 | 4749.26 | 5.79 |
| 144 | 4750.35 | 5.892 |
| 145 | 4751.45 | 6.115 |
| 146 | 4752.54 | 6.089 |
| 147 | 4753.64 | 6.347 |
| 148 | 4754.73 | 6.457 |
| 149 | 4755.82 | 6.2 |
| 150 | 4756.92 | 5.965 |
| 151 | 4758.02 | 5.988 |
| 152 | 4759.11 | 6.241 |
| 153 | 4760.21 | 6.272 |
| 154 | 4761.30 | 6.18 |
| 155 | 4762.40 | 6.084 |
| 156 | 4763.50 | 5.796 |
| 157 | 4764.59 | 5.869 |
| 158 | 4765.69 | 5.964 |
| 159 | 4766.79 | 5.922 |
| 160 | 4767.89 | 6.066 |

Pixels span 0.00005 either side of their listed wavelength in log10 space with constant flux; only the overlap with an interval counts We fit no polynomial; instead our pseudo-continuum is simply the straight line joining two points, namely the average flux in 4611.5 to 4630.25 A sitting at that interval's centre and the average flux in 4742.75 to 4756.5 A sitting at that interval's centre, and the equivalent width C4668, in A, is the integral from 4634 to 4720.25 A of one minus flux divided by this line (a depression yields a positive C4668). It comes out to 4.88 A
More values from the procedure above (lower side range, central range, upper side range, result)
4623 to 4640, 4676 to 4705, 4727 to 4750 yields 1.4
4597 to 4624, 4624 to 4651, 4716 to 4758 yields 1.2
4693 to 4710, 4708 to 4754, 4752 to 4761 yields -1.0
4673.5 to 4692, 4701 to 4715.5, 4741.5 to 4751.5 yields 0.2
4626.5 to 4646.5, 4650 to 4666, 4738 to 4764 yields 0.1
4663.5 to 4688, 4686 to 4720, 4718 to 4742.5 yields -0.1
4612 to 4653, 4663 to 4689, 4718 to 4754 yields 1.1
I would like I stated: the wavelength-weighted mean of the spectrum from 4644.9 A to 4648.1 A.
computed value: 5.82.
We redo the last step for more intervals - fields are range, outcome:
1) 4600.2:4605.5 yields 5.94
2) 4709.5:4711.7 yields 6.34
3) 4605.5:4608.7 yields 6.43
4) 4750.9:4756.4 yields 6.24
